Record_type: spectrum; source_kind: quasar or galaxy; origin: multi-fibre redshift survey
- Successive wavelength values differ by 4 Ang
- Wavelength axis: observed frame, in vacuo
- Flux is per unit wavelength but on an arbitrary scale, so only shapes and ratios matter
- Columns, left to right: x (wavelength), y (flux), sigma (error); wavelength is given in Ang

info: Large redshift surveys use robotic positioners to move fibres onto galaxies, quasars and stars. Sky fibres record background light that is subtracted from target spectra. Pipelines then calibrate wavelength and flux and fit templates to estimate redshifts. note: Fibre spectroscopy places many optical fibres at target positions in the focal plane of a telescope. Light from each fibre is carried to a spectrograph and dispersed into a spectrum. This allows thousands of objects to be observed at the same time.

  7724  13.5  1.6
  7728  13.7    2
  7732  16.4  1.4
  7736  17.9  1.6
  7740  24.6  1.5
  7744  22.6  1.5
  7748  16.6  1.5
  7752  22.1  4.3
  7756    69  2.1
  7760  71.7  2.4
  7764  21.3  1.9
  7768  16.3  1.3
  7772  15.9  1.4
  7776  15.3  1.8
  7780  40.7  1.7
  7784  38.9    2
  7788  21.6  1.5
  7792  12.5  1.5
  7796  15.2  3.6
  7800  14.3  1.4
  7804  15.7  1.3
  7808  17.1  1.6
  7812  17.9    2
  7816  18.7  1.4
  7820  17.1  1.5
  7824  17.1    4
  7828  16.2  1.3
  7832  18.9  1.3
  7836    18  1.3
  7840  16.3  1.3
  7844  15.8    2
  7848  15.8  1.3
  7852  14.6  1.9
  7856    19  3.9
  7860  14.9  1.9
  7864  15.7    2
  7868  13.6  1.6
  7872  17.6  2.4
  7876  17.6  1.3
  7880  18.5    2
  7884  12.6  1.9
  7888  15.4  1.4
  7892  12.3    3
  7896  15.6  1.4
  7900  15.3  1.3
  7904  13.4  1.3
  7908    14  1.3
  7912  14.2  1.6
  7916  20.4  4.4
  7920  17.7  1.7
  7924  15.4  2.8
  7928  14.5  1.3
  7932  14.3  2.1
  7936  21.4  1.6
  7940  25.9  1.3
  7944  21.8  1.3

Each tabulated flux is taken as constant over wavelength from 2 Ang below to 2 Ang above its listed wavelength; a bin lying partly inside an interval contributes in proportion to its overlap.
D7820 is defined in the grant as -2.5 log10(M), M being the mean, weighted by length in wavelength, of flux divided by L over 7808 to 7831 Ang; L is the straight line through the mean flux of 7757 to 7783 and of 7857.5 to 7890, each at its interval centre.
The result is 0.36 mag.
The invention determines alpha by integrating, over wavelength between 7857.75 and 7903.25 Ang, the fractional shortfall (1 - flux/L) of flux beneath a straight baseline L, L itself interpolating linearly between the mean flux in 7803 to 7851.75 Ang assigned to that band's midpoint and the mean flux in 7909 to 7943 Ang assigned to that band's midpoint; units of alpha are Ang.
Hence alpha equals 5.7 Ang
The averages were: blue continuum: 17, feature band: 15.3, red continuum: 18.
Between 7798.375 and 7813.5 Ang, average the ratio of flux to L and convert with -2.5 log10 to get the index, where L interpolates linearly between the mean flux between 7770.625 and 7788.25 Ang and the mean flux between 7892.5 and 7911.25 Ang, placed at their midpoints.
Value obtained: 0.45 mag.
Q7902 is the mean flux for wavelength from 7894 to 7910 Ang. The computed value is 14.6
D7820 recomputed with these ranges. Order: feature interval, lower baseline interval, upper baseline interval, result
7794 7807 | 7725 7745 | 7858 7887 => 0.135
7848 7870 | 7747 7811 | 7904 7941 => 0.338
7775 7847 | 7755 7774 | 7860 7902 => 0.427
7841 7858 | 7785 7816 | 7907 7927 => 0.036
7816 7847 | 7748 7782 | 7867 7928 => 0.377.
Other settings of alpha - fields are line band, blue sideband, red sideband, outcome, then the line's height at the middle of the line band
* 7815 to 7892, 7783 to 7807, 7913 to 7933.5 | 5.9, 17.7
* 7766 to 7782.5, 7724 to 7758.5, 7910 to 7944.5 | 1.0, 24.1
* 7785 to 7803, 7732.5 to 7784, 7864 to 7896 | 5.9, 25.3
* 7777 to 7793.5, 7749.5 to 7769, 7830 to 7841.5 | 2.6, 32.9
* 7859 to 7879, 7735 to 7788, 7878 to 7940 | 3.8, 19.8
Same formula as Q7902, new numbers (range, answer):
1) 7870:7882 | 17.9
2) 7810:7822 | 17.9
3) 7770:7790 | 26.5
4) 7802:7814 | 16.9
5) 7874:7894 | 15.3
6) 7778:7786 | 39.8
